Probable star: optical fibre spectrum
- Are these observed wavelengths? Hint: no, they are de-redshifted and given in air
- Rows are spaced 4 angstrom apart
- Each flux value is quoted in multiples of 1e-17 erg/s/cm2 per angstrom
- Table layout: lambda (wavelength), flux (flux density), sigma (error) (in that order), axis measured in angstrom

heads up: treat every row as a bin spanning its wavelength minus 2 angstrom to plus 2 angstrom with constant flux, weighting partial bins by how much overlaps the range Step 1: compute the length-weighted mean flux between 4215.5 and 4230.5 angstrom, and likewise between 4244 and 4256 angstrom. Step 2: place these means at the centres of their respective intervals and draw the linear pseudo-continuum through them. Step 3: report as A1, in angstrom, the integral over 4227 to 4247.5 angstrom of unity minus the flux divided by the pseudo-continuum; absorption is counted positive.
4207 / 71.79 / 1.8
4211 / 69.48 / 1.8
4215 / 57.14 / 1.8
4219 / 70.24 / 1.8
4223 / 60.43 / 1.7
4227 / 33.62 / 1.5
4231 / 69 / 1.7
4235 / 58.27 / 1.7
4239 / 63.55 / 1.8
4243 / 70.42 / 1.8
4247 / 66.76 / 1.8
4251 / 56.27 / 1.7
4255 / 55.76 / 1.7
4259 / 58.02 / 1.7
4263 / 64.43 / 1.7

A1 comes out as -1.2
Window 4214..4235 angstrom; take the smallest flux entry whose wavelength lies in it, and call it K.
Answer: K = 33.62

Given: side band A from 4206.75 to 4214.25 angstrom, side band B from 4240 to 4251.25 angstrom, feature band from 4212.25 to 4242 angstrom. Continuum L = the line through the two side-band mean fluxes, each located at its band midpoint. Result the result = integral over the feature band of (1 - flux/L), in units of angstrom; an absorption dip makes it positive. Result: 3.3 angstrom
